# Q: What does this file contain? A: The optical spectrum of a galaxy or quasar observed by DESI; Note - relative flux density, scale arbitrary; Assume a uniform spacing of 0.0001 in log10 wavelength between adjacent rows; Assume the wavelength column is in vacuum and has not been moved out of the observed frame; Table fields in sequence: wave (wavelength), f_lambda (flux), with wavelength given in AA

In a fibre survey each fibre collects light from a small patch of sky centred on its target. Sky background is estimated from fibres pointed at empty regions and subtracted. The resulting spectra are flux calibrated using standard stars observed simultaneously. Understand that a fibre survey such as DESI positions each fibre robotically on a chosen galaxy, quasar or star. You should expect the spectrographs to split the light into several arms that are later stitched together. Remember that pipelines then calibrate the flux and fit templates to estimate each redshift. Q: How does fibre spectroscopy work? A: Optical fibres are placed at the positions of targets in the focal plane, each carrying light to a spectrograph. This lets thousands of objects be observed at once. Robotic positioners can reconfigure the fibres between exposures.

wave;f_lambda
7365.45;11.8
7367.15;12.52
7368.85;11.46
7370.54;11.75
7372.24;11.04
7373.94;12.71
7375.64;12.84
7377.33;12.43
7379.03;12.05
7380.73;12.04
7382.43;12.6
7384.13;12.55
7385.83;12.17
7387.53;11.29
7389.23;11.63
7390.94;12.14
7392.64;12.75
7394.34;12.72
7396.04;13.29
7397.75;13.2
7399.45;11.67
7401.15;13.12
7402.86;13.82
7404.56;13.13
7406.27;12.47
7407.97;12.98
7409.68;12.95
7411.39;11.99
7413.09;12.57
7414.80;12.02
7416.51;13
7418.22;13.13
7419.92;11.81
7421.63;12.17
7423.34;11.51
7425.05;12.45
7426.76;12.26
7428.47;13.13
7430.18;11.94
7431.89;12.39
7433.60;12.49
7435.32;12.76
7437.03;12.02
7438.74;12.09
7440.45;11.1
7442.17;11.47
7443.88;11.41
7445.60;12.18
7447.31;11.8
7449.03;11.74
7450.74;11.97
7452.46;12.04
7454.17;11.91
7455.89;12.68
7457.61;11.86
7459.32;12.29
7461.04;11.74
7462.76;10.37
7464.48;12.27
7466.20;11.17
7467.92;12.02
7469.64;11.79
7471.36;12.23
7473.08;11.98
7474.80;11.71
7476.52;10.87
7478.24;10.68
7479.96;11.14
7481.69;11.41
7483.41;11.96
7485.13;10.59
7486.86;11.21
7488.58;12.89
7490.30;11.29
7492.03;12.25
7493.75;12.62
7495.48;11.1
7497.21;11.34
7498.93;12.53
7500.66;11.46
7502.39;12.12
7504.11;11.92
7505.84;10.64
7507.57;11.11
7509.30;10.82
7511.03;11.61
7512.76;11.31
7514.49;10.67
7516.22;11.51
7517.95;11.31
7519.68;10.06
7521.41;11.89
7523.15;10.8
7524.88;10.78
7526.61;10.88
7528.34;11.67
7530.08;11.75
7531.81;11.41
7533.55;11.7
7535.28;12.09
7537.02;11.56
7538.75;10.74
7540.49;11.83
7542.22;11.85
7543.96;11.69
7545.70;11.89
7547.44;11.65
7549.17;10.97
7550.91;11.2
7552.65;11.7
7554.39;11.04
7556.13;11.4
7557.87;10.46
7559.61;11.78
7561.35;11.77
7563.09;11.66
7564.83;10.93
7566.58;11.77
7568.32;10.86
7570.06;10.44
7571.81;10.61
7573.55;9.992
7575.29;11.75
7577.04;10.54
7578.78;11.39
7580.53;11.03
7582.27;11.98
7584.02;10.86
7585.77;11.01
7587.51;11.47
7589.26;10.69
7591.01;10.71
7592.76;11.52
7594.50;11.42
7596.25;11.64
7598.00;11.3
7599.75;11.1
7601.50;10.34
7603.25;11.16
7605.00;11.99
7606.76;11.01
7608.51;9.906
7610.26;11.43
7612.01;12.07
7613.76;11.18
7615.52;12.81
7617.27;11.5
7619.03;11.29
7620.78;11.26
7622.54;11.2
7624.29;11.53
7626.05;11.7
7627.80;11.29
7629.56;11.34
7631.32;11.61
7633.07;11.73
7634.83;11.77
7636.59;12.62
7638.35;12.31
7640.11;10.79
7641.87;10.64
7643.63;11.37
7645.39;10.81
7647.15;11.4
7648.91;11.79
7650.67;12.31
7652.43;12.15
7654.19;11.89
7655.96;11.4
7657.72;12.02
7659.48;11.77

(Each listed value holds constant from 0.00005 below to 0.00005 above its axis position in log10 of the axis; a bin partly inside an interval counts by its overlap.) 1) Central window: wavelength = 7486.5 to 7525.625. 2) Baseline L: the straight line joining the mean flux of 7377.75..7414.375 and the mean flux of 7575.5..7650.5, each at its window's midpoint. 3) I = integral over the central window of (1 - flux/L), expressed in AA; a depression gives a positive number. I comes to 1.6 AA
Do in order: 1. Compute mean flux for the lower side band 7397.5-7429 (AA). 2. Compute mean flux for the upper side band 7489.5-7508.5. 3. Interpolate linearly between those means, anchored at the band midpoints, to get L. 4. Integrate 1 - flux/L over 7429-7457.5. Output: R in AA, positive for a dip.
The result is 0.6 AA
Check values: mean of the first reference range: 12.6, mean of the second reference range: 11.7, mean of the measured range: 12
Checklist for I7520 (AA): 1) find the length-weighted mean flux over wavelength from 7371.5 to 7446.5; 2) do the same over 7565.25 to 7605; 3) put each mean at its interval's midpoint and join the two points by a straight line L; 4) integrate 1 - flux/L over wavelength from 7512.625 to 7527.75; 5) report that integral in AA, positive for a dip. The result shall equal 0.70 AA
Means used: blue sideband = 12.4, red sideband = 11.1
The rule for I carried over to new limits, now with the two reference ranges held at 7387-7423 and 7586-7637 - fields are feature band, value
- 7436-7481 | 2.0 AA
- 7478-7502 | 0.9 AA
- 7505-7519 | 1.0 AA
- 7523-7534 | 0.5 AA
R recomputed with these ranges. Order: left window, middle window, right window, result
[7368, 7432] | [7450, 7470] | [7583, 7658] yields 0.5 AA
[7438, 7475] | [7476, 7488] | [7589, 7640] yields 0.6 AA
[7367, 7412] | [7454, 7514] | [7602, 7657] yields 2.2 AA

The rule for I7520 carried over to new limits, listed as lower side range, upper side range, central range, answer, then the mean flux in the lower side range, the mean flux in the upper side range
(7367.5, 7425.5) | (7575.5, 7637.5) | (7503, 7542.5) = 1.59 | 12.4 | 11.4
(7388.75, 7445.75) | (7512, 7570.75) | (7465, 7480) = 0.48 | 12.4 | 11.3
